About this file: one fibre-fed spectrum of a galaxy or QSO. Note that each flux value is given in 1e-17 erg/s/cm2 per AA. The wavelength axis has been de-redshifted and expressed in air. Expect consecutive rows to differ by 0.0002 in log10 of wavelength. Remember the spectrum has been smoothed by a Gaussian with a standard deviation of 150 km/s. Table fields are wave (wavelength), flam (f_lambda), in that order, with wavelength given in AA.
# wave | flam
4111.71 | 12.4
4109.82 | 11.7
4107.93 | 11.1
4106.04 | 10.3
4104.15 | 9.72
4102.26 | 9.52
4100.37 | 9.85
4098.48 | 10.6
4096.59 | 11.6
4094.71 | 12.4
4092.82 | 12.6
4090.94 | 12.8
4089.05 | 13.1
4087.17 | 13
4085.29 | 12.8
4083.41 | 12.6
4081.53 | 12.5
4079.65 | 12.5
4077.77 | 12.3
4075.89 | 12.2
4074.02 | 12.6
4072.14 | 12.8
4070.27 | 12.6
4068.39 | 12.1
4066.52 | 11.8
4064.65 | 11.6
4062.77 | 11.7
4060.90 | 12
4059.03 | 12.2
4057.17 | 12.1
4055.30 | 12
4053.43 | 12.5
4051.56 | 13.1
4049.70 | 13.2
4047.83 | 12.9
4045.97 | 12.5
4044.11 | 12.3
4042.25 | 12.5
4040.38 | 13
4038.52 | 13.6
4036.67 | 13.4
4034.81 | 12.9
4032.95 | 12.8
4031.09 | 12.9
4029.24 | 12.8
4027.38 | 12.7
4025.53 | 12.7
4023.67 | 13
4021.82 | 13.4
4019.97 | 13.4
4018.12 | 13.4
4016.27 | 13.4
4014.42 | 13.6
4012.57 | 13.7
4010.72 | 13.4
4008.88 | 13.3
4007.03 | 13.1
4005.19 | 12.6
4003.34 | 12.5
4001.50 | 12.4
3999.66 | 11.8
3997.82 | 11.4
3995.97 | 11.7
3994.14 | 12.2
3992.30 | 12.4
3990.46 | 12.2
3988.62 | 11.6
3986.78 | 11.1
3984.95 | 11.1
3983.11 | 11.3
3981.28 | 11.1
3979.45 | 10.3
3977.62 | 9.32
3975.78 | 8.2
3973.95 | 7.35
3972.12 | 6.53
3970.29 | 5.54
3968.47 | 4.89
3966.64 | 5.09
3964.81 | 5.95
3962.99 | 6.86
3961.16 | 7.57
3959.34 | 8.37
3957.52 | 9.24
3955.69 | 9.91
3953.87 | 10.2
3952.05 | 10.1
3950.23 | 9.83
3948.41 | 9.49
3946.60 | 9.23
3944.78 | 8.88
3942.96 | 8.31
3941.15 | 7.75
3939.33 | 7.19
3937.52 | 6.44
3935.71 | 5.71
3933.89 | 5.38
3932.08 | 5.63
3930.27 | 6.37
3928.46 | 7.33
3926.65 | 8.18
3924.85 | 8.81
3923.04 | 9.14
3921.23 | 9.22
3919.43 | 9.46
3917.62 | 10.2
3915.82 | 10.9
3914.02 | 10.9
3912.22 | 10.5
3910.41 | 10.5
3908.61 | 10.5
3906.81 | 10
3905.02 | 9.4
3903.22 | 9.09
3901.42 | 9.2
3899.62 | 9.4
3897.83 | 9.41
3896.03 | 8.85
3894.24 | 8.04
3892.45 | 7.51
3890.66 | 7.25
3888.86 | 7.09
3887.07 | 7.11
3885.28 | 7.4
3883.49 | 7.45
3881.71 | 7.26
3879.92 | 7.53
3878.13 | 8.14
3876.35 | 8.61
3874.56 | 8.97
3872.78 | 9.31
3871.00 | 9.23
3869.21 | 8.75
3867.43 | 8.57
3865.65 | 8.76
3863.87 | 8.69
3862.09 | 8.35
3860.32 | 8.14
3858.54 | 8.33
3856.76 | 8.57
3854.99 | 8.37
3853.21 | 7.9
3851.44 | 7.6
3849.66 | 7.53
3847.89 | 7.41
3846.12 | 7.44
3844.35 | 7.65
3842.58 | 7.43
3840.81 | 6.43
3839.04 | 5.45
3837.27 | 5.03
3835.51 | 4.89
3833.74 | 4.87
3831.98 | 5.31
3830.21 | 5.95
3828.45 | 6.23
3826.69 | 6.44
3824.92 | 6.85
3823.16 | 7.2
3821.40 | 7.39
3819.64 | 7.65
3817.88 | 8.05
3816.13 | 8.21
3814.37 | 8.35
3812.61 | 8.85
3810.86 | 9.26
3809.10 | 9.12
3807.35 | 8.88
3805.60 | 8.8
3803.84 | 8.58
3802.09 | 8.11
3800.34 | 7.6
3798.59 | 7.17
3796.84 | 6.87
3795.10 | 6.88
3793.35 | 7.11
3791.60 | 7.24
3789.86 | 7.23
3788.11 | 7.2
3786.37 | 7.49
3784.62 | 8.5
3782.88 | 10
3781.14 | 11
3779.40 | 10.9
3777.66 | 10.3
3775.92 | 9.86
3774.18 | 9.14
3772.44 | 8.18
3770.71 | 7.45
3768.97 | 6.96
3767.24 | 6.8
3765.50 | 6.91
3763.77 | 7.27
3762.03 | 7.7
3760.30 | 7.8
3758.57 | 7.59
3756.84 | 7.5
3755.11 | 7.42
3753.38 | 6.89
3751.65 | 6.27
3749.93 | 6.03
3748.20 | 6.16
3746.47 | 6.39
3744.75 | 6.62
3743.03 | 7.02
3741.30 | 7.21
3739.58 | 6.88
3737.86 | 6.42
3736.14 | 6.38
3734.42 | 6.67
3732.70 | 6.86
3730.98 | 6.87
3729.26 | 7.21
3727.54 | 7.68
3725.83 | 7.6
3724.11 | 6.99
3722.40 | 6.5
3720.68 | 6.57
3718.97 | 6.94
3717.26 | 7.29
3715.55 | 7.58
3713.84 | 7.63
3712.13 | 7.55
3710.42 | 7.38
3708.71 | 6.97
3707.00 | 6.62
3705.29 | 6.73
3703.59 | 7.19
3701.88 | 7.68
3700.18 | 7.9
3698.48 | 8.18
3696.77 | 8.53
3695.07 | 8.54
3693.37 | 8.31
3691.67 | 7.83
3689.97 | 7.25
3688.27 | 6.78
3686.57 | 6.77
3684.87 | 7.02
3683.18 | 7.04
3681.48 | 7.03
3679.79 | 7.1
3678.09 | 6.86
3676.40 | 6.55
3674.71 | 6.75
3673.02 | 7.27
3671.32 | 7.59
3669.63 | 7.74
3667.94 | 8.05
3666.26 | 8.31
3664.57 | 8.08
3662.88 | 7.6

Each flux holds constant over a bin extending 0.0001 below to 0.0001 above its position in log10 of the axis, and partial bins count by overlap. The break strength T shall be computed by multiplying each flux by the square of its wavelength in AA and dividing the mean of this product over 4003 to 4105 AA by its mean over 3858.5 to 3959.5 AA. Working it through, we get 1.6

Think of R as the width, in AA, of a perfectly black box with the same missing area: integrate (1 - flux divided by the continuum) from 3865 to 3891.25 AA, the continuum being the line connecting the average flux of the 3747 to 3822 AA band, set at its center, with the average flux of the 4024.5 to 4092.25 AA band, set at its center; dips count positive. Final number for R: 4.0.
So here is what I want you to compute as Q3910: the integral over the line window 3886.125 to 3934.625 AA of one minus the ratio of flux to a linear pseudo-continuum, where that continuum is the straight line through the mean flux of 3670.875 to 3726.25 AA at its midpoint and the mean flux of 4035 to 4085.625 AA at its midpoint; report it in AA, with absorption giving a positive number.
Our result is 7.5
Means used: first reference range 7.28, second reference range 12.5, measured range 8.73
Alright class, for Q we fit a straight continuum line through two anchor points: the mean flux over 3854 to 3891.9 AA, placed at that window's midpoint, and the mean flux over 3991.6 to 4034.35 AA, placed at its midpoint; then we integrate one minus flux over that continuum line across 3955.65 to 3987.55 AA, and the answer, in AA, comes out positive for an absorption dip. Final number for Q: 8.9 AA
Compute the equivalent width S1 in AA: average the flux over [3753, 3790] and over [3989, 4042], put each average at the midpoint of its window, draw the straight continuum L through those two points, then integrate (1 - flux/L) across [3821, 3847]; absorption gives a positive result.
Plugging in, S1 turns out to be 8.6 AA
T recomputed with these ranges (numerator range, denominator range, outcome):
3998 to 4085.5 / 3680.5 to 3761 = 2.09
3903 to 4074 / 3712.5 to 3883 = 1.55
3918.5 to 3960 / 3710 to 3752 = 1.33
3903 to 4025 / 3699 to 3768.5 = 1.58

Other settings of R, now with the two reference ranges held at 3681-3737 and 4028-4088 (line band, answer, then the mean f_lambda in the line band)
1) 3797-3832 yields 4.4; 7.74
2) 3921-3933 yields 3.2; 7.73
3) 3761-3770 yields 1.1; 7.14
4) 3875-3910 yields 5.7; 8.42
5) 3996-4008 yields -0.6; 12.3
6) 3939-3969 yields 7.5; 8.23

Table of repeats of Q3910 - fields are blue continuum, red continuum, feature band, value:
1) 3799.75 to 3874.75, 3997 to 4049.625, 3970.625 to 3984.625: 3.07 AA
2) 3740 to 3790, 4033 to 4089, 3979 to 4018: -2.37 AA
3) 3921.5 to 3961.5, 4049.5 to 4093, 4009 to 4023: -3.75 AA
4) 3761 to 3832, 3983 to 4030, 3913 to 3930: 2.29 AA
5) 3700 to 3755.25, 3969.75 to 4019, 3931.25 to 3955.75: 5.75 AA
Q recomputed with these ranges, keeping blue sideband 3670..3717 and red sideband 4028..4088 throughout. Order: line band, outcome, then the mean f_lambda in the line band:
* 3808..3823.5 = 1.4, 8.28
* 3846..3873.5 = 4.0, 8.33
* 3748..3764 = 2.3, 7.09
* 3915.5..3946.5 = 8.1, 7.91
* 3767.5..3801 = 1.5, 8.25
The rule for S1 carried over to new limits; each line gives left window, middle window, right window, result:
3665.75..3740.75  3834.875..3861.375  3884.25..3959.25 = 3.1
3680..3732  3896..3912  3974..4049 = 1.3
